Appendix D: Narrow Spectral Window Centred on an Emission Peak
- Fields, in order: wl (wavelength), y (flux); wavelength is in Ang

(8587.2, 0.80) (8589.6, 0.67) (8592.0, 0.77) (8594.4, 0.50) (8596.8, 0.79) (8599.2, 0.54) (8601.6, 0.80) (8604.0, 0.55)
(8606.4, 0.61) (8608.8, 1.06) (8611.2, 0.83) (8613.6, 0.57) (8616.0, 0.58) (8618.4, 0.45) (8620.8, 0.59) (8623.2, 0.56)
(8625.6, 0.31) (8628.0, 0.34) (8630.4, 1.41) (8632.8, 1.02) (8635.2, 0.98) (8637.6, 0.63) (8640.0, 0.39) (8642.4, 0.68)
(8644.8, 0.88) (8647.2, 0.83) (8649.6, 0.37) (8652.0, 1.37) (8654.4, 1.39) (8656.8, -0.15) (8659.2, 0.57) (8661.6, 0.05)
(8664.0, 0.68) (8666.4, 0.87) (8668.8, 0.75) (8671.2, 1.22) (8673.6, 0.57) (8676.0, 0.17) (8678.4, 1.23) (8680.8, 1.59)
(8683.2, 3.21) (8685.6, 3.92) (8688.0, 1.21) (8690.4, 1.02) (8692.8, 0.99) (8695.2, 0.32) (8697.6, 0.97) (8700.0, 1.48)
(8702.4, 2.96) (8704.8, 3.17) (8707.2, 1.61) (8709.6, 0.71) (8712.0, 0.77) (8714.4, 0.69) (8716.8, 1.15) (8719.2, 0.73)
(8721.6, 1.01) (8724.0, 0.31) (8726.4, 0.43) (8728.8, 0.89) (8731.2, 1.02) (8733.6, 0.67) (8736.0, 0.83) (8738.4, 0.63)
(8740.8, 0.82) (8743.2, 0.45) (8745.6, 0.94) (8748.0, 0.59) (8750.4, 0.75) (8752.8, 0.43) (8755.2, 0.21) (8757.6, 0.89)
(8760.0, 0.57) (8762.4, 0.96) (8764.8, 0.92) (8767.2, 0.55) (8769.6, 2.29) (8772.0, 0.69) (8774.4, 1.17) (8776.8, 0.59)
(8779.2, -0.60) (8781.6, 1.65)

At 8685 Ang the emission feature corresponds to [S II]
